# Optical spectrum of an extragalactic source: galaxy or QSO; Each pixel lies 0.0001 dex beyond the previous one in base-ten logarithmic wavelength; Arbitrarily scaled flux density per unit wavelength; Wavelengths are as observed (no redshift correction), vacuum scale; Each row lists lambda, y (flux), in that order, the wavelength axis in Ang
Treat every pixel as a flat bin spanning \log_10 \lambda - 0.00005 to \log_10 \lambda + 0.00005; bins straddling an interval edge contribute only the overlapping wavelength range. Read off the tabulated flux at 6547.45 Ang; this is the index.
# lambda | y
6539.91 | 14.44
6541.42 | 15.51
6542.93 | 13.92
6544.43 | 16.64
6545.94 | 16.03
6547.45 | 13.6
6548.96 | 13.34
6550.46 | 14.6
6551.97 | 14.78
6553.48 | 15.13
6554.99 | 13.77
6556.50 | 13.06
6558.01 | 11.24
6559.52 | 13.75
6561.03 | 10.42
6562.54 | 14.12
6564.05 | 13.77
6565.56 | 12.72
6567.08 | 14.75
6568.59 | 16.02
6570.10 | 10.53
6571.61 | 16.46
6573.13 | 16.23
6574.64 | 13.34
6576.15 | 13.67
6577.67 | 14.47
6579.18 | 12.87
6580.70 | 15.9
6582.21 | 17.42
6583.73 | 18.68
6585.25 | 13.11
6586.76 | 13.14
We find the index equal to 13.6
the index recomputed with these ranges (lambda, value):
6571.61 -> 16.46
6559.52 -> 13.75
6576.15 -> 13.67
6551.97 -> 14.78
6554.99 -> 13.77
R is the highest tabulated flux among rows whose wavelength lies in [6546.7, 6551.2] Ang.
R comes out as 14.6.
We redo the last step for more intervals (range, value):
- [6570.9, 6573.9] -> 16.46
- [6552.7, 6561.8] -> 15.13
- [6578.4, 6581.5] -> 15.9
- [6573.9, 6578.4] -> 14.47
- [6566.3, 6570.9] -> 16.02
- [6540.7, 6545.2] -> 16.64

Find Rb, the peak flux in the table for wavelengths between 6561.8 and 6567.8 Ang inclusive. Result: 14.75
